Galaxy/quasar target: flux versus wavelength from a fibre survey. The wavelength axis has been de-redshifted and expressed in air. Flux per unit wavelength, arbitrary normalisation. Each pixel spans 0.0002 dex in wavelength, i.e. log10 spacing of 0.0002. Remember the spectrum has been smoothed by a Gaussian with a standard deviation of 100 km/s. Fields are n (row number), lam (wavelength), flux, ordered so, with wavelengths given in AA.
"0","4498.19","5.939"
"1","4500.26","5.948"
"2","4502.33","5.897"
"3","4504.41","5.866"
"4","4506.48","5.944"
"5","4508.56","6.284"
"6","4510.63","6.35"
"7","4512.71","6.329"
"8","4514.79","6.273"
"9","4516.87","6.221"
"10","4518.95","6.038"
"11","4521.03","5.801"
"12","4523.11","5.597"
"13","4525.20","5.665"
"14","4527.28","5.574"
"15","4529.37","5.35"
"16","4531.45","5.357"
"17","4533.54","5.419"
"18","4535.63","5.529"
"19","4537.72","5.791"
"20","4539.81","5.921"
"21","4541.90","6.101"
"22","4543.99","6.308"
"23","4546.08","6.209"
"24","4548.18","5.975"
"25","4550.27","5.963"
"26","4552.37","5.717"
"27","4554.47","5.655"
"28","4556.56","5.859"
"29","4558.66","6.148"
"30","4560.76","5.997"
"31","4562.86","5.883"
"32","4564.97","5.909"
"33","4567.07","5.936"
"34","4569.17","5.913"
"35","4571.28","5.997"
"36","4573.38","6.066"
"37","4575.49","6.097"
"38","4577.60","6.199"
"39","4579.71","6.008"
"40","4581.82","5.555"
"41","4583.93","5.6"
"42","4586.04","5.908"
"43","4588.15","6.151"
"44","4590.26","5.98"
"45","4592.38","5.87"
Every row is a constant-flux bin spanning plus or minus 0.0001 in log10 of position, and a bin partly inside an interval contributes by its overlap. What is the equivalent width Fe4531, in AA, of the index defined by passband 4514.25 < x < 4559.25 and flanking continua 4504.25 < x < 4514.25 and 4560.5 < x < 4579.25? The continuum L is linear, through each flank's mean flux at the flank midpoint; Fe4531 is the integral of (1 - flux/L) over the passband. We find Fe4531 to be 2.0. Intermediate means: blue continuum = 6.19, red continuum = 6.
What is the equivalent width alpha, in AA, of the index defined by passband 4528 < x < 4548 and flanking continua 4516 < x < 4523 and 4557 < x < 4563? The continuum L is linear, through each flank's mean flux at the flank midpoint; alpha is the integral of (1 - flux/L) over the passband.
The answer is 0.68 AA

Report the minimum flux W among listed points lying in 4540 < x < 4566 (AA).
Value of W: 5.655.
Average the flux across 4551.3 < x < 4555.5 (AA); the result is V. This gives 5.68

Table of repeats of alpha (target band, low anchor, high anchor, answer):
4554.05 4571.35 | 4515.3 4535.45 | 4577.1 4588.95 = -0.3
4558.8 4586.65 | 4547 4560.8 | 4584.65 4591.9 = 0.0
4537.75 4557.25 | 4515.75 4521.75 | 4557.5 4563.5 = 0.2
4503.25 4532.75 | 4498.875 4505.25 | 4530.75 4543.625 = -0.4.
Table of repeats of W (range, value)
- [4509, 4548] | 5.35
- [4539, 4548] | 5.921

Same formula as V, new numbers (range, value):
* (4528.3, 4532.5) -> 5.35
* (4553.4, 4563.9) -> 5.91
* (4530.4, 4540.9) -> 5.61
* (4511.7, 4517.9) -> 6.27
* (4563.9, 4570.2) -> 5.92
